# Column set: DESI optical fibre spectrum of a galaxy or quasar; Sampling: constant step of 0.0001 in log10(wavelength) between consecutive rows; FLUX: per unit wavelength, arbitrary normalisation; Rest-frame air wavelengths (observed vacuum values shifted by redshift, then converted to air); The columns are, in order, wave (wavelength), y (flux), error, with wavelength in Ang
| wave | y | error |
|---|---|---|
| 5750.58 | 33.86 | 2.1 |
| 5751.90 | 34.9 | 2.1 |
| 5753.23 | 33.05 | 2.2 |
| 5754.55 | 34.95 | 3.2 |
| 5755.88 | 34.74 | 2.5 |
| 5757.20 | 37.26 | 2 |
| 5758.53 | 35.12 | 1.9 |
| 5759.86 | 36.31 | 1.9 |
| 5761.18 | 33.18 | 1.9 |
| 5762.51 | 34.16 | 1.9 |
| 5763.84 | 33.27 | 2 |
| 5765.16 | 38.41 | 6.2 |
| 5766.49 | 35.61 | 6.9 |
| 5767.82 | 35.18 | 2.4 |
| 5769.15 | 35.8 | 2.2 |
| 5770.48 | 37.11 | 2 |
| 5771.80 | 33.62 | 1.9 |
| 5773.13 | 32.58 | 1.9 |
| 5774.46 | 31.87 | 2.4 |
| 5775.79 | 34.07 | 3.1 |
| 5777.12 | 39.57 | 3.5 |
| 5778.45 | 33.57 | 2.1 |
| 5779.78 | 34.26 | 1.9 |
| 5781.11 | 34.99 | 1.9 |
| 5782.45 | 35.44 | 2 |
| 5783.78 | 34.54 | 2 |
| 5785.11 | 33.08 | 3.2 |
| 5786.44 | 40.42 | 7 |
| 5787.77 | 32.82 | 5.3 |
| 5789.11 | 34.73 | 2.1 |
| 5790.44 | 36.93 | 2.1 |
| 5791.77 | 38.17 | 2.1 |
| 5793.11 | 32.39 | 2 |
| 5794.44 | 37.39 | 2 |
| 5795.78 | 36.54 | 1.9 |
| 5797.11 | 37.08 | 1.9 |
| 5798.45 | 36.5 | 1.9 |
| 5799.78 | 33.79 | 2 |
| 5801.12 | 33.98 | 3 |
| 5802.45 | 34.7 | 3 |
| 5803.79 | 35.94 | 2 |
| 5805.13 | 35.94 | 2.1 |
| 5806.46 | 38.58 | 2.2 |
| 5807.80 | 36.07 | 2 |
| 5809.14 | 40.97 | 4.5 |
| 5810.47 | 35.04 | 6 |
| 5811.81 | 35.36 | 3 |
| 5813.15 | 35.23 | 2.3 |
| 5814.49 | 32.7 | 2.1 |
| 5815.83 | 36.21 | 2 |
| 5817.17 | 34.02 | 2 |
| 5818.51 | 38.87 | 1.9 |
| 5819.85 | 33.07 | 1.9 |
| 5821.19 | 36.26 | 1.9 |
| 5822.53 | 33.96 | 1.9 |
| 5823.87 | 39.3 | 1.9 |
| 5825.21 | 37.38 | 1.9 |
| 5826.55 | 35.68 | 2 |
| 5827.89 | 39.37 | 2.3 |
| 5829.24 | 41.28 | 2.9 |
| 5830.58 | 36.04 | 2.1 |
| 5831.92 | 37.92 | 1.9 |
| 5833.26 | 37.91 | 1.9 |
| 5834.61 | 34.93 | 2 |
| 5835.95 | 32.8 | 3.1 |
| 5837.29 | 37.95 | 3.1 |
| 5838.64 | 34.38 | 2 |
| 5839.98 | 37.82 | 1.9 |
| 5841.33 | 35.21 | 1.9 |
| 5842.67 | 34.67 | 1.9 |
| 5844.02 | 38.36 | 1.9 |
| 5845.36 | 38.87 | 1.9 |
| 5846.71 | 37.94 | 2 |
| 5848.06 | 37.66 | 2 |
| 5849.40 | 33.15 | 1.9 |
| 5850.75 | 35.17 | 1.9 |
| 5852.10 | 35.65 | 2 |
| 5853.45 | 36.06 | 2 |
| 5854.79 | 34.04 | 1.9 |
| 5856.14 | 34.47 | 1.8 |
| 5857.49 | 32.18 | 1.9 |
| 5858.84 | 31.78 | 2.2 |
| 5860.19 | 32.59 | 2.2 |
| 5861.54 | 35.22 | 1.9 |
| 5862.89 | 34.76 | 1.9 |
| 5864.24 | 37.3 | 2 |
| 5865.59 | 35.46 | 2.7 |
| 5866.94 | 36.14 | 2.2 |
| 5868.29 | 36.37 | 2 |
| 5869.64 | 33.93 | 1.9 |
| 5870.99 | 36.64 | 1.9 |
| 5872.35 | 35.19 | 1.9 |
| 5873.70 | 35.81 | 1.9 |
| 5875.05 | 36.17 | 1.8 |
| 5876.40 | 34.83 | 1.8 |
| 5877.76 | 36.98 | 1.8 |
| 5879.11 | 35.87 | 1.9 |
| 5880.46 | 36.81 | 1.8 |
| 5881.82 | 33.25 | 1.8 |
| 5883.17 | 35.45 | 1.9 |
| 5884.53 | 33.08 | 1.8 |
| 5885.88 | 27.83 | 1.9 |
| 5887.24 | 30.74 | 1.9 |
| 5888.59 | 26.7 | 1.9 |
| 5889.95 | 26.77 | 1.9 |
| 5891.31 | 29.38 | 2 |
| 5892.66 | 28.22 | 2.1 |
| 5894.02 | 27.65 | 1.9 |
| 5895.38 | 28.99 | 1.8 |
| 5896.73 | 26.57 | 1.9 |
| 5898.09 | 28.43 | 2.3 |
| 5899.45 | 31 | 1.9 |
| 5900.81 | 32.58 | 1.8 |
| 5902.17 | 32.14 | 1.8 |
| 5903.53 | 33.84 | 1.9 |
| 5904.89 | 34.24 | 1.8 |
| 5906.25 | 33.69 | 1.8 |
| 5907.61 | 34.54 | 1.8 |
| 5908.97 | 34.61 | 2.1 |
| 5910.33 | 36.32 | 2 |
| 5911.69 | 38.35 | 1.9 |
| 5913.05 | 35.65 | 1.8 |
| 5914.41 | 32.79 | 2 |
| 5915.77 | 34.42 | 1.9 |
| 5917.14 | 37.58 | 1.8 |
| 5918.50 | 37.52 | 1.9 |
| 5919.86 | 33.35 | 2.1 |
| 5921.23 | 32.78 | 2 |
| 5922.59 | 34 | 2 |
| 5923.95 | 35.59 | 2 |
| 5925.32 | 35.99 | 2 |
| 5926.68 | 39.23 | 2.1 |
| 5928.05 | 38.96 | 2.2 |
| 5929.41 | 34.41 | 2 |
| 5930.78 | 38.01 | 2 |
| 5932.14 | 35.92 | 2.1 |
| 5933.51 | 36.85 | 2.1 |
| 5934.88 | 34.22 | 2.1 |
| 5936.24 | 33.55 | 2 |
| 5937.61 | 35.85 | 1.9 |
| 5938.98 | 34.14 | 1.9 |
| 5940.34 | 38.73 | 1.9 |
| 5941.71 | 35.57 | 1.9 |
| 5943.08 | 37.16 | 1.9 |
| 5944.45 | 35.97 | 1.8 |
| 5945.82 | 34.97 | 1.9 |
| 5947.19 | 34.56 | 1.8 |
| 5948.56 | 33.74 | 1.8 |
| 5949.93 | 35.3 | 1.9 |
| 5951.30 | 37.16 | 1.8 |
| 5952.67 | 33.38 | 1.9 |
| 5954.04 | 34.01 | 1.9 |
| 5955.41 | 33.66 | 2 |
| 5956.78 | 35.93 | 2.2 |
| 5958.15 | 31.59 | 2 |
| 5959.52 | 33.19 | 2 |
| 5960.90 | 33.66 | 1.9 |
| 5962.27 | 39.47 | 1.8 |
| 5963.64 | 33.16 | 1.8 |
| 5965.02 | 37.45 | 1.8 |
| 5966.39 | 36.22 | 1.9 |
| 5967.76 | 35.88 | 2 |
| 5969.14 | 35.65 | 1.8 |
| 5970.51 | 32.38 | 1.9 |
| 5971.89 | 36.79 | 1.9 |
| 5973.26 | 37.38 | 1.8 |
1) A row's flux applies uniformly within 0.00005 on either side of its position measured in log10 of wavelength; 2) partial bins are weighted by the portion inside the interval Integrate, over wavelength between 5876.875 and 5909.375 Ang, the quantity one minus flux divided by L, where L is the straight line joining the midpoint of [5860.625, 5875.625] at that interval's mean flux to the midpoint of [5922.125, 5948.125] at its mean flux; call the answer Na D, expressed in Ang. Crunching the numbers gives 3.8 Ang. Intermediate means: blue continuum 35.7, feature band 31.6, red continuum 36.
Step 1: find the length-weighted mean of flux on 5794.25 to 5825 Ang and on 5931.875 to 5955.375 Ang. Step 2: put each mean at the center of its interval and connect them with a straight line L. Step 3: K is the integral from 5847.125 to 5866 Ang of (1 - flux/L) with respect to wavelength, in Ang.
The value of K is 0.5 Ang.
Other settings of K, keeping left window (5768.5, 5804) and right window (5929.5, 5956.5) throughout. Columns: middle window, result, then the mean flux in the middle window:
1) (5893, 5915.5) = 1.8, 32.6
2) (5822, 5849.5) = -1.2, 36.9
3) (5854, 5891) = 1.5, 33.9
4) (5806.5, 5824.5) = -0.4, 36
